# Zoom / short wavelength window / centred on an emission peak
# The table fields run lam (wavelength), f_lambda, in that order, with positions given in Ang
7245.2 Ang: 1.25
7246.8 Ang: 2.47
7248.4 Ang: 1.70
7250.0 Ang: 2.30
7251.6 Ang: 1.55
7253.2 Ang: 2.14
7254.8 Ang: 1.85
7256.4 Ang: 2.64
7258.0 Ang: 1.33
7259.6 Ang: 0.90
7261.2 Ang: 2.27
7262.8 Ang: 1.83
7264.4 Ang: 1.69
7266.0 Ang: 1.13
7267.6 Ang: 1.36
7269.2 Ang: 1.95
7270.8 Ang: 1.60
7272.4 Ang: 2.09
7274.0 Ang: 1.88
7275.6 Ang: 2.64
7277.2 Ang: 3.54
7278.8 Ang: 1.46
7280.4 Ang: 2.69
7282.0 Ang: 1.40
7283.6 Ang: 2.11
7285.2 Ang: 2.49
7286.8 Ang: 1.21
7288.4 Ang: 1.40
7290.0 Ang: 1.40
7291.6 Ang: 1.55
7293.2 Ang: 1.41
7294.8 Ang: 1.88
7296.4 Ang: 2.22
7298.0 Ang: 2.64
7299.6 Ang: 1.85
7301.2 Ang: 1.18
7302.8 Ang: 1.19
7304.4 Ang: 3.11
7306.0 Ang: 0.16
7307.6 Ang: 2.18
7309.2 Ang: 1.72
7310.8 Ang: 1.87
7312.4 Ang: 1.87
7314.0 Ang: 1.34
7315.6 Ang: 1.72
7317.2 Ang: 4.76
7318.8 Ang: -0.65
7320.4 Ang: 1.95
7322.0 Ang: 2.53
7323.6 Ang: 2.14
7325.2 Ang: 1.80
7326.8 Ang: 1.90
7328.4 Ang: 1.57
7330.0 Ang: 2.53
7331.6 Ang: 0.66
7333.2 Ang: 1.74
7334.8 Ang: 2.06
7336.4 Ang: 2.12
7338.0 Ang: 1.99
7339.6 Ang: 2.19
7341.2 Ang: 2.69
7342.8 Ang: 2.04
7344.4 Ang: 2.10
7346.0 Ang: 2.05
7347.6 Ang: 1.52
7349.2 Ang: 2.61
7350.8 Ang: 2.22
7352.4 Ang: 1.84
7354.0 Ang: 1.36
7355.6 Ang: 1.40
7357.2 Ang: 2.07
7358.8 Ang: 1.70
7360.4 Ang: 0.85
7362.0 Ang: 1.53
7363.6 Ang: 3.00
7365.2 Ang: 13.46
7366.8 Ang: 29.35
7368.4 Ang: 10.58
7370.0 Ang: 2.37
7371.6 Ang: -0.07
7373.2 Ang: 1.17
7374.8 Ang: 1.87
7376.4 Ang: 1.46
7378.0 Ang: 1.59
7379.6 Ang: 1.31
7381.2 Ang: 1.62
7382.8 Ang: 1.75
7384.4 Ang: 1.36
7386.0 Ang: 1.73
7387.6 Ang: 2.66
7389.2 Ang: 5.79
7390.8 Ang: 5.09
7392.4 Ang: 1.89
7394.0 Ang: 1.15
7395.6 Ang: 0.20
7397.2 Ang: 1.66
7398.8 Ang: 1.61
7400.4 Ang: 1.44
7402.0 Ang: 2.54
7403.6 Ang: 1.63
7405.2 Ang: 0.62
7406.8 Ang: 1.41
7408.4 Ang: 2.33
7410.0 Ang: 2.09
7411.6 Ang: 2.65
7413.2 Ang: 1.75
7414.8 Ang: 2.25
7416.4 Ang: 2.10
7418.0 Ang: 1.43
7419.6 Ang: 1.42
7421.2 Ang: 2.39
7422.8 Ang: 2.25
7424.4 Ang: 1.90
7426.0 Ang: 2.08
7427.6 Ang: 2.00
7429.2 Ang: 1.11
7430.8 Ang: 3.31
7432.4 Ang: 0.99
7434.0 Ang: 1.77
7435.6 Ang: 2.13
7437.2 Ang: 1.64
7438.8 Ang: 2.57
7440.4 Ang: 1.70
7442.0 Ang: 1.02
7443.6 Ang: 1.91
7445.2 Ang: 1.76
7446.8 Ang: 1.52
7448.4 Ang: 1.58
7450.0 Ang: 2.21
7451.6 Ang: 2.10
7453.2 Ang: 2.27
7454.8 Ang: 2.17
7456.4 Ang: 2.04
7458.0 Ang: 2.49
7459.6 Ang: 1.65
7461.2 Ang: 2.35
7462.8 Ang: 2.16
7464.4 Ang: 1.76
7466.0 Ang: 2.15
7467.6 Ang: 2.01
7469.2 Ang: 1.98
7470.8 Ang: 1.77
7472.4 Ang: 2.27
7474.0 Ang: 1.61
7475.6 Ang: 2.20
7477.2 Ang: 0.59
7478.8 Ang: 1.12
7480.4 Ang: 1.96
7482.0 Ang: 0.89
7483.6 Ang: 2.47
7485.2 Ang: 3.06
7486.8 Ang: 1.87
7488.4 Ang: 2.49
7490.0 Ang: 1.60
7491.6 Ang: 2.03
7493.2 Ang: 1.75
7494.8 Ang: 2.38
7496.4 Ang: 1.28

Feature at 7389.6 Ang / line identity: [N II] 6583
